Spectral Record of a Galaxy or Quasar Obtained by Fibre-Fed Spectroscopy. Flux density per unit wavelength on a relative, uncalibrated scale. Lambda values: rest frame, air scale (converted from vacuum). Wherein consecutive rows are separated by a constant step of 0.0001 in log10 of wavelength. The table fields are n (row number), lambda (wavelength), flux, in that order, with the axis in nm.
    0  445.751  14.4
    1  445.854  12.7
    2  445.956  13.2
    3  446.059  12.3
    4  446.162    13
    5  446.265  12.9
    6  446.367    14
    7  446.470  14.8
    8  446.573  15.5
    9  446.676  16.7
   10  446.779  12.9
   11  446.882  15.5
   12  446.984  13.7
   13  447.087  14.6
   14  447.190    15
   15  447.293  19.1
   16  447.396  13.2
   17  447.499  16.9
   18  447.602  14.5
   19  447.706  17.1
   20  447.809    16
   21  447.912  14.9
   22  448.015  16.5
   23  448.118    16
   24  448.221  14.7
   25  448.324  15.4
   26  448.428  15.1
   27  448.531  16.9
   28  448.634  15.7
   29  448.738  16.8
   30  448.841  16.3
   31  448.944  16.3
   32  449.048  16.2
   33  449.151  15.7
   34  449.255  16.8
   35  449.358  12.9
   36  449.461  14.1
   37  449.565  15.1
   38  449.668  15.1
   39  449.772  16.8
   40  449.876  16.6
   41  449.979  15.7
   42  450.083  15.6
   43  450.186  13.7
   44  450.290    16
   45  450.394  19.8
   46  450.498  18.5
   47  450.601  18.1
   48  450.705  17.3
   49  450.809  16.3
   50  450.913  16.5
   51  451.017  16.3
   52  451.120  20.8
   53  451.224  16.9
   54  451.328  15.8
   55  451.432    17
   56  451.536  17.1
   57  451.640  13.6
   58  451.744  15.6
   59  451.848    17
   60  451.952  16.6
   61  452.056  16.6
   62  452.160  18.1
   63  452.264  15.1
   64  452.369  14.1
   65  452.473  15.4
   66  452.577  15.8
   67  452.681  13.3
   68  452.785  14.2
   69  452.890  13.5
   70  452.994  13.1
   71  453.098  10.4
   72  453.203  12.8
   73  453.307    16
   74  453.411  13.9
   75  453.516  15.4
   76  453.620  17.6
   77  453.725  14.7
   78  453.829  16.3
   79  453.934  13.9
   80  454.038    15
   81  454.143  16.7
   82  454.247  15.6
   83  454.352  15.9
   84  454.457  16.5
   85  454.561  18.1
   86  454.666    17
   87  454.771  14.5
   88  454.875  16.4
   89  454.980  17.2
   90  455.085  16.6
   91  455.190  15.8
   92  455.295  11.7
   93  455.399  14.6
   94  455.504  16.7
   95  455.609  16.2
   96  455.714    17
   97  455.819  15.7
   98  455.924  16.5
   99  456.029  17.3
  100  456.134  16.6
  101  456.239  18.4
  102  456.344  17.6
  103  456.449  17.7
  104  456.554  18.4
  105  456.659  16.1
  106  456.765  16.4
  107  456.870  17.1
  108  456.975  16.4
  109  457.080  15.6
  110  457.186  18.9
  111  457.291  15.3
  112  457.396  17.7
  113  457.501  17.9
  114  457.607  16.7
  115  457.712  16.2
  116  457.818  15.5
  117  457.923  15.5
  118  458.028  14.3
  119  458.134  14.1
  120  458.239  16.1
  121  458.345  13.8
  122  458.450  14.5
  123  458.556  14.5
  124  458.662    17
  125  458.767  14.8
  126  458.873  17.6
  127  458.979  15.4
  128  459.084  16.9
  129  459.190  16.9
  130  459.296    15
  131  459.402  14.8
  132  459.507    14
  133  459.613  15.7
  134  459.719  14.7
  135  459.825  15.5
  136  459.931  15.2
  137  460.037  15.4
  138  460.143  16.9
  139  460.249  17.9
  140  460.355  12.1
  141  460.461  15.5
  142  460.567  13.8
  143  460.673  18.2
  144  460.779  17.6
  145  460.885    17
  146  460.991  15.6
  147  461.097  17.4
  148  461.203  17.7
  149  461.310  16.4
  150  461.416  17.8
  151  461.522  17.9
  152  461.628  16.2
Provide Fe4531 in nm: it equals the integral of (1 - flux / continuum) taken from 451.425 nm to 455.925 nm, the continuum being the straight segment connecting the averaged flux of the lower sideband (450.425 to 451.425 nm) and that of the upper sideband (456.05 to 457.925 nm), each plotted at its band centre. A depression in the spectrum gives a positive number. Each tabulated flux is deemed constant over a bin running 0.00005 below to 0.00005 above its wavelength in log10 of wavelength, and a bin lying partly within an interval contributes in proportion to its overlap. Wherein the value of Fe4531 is 0.46 nm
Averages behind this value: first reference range 17.4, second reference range 16.9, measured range 15.4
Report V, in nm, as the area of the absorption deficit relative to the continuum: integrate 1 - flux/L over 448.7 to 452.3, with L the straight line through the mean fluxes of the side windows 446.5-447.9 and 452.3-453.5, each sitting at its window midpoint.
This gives -0.45 nm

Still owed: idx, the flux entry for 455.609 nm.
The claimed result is 16.2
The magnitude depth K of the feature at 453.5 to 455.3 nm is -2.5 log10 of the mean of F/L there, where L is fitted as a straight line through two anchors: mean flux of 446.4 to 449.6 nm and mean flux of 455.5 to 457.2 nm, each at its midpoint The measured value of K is 0.04 mag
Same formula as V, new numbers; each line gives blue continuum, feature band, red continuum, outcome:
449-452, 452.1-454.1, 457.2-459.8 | 0.178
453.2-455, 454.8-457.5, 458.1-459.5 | -0.156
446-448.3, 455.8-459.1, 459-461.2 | -0.138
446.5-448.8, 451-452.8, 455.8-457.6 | 0.017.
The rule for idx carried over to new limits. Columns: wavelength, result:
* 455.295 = 11.7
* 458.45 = 14.5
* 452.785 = 14.2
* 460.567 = 13.8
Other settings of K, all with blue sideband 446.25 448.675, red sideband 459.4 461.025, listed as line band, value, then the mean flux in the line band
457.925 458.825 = 0.05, 14.9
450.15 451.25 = -0.13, 17.3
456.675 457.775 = -0.08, 16.8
